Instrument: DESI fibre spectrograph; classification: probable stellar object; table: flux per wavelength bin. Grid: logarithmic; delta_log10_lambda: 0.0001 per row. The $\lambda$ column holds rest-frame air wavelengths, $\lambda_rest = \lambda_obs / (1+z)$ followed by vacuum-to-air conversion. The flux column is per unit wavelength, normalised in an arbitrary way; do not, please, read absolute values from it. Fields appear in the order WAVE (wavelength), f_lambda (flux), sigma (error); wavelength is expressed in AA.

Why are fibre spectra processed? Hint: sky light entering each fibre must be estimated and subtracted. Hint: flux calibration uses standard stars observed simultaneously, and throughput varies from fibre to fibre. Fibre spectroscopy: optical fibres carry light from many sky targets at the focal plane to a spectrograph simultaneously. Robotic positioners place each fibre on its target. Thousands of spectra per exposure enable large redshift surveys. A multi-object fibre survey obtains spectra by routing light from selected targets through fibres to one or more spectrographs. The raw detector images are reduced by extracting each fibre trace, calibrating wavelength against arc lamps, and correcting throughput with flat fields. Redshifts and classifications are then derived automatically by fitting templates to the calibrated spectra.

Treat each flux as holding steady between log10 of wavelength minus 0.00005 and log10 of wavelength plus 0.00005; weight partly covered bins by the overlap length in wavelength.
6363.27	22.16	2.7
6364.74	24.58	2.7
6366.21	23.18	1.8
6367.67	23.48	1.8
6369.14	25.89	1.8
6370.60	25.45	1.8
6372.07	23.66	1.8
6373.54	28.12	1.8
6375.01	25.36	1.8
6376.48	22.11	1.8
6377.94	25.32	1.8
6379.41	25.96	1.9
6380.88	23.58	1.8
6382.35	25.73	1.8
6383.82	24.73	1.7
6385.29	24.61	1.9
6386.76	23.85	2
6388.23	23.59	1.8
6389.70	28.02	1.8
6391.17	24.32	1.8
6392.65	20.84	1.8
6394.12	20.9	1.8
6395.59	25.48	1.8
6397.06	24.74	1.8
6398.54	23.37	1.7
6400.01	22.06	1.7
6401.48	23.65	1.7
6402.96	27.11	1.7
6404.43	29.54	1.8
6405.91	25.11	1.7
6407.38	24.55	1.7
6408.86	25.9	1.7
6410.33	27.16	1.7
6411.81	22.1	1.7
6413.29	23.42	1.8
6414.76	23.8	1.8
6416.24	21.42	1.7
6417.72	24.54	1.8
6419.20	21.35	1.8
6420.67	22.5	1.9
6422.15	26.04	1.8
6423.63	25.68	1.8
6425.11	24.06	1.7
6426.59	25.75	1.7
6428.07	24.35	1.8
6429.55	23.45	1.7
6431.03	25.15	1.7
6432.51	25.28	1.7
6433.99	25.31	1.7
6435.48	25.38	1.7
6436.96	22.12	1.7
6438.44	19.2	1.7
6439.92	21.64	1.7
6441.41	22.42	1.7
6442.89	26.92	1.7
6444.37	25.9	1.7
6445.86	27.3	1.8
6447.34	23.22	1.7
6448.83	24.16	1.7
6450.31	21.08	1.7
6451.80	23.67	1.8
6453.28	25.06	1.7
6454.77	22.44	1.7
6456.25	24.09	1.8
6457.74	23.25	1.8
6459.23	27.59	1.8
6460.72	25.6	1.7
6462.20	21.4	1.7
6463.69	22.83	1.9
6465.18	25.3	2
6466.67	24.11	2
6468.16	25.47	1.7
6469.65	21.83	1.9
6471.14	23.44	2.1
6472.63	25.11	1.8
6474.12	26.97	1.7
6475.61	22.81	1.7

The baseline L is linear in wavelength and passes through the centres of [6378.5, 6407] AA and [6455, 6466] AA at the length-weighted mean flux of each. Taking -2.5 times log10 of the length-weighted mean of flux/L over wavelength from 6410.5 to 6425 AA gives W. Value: 0.04 mag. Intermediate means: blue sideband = 24.6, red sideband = 24.2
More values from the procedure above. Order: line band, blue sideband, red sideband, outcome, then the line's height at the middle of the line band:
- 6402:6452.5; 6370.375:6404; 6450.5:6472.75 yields 0.00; 24.2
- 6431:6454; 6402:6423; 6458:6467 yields 0.02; 24.5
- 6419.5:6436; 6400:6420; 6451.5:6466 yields -0.02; 24.4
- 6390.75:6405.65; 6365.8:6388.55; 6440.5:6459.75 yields 0.02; 24.6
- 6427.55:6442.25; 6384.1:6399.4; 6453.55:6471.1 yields 0.03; 24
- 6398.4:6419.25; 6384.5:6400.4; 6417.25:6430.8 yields -0.02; 24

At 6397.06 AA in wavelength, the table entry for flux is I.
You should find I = 24.74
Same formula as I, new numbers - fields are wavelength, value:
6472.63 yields 25.11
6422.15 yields 26.04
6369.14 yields 25.89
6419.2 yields 21.35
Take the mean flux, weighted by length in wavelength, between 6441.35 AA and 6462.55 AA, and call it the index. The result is 24.4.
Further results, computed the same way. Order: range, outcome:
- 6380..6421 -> 24.2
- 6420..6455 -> 24.1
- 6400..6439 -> 24.4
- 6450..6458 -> 23.4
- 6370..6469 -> 24.3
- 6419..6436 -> 24.6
